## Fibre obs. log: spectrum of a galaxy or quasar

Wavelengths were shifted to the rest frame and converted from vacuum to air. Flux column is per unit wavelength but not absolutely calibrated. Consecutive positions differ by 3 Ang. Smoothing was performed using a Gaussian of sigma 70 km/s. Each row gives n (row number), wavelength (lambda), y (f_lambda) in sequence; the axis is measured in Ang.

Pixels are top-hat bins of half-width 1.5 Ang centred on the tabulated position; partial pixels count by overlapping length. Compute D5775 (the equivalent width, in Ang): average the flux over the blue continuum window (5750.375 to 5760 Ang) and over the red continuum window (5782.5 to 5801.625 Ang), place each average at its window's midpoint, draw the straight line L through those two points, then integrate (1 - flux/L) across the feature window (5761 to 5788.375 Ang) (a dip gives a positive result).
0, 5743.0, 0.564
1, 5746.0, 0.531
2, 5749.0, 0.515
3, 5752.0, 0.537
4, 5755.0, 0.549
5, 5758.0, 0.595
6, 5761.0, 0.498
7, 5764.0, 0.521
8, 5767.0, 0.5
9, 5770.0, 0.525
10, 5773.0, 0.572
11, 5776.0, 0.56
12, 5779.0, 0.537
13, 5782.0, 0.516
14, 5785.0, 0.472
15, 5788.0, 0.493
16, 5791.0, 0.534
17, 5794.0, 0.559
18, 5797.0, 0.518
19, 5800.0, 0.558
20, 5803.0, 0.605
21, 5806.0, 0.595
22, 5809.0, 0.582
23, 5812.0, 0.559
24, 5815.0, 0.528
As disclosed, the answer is 0.9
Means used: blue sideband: 0.557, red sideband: 0.523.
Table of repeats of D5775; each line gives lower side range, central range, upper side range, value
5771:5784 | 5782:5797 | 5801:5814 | 1.2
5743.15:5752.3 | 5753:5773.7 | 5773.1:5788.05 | -0.3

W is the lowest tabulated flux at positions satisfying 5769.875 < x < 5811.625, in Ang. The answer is 0.472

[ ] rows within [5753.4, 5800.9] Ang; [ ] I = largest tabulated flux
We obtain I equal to 0.595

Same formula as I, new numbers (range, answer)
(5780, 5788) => 0.516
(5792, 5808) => 0.605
